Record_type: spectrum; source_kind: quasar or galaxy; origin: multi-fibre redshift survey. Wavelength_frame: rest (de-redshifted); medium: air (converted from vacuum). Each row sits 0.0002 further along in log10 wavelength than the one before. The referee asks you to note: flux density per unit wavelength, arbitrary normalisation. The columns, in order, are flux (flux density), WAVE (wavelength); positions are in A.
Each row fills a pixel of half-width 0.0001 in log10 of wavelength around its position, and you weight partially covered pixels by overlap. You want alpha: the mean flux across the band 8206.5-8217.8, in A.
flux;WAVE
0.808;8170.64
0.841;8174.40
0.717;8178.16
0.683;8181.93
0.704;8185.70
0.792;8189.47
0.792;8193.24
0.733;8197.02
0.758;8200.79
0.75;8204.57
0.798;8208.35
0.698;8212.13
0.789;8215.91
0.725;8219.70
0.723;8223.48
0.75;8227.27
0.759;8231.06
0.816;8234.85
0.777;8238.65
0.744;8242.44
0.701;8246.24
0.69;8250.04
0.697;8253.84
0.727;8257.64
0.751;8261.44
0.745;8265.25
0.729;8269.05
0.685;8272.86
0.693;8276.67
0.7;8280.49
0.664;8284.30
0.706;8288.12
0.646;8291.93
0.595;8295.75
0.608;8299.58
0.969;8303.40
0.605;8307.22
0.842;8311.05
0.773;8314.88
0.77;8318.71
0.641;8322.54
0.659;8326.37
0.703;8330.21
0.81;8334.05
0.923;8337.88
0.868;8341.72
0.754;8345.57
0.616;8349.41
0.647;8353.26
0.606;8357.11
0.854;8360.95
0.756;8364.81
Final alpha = 0.762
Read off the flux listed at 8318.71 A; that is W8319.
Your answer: 0.77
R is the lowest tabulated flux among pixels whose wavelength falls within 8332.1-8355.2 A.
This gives 0.616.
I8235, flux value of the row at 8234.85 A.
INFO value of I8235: 0.816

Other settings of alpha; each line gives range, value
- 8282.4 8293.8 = 0.672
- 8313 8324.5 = 0.728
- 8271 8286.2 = 0.685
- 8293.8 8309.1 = 0.694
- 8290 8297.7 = 0.621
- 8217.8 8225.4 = 0.724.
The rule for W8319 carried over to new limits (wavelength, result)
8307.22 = 0.605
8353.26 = 0.647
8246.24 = 0.701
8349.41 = 0.616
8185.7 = 0.704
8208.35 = 0.798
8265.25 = 0.745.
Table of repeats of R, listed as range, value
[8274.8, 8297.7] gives 0.595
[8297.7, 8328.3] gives 0.605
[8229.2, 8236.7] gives 0.759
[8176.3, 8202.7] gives 0.683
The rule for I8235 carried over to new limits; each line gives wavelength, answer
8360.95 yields 0.854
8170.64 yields 0.808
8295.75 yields 0.595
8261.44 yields 0.751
